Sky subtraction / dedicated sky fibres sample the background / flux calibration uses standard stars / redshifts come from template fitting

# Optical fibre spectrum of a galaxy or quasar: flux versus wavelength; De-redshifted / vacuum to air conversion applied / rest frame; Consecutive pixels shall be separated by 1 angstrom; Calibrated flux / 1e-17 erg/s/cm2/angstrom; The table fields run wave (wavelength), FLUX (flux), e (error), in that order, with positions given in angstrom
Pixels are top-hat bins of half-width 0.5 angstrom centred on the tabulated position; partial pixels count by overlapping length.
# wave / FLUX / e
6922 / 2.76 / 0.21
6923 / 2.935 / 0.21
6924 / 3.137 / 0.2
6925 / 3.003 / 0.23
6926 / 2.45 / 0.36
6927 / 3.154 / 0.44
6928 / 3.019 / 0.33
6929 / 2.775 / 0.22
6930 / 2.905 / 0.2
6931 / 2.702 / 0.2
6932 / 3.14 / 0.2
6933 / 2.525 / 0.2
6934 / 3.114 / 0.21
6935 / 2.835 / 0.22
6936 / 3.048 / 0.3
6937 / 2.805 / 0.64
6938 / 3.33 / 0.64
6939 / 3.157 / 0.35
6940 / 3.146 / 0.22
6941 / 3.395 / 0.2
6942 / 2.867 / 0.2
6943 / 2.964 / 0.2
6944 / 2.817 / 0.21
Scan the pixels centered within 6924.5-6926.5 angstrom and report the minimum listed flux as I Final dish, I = 2.45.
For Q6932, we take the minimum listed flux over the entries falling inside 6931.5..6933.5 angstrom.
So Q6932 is 2.525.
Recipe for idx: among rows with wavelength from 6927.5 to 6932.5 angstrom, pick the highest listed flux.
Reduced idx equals 3.14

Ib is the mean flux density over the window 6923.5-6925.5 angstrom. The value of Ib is 3.07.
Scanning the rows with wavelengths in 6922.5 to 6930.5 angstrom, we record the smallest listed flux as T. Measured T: 2.45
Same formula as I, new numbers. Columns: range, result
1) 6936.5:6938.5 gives 2.805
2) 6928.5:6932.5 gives 2.702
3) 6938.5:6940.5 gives 3.146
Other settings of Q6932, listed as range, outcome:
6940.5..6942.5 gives 2.867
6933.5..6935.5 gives 2.835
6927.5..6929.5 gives 2.775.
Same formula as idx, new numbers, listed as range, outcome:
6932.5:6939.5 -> 3.33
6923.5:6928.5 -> 3.154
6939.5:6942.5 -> 3.395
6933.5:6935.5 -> 3.114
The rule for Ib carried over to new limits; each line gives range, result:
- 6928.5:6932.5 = 2.88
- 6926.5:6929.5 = 2.98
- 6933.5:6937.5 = 2.95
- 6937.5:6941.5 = 3.26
